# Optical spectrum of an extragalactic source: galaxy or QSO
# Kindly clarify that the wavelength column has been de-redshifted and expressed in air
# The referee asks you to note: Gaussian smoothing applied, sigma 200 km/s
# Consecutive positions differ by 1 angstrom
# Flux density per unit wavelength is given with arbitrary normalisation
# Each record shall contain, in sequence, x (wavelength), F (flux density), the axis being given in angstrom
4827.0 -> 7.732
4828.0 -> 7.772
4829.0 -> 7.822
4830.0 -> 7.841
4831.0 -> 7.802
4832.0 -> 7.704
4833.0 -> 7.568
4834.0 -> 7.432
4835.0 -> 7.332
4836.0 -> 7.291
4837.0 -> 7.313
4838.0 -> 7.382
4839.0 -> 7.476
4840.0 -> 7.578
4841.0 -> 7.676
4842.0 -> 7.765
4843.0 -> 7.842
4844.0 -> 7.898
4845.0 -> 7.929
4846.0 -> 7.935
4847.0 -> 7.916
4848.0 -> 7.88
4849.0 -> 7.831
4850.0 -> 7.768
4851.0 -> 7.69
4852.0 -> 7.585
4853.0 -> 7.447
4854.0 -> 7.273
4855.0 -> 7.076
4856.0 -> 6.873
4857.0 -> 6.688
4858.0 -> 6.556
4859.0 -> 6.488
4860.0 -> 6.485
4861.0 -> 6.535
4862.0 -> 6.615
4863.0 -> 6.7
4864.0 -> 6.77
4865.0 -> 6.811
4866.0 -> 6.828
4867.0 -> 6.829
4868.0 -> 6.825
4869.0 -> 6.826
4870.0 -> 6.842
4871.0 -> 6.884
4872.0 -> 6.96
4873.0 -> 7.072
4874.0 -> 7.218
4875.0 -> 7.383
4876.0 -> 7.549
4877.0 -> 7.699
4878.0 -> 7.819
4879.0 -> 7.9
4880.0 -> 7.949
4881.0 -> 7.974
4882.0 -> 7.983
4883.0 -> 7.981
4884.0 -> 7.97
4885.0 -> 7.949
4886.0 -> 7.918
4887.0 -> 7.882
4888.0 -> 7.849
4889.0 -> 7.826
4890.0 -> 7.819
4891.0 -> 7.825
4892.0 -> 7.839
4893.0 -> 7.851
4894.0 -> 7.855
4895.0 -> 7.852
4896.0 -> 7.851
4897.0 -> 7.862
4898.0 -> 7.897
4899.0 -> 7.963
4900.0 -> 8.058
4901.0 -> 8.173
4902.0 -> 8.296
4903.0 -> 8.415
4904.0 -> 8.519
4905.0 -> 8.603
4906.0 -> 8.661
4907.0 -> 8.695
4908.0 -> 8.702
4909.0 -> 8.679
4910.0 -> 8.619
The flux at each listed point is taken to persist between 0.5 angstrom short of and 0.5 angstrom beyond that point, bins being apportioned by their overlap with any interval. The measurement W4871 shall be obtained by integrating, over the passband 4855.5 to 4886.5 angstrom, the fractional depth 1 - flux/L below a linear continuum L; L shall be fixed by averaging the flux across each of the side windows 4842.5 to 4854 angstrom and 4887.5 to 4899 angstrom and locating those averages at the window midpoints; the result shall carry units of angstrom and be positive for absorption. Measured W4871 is 2.47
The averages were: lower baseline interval 7.77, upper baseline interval 7.85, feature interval 7.19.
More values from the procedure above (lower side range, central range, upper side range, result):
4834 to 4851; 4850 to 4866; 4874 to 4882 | 1.59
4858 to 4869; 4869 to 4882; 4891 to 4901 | -0.53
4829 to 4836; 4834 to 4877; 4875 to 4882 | 2.58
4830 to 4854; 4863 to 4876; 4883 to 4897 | 1.38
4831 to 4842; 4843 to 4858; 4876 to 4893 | 0.15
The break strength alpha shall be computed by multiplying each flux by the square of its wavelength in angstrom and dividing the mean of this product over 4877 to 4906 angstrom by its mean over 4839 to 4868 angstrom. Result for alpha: 1.12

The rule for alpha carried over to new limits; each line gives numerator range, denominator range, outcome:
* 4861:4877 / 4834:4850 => 0.92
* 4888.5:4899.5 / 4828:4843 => 1.06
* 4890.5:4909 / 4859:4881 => 1.17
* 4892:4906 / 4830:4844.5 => 1.10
